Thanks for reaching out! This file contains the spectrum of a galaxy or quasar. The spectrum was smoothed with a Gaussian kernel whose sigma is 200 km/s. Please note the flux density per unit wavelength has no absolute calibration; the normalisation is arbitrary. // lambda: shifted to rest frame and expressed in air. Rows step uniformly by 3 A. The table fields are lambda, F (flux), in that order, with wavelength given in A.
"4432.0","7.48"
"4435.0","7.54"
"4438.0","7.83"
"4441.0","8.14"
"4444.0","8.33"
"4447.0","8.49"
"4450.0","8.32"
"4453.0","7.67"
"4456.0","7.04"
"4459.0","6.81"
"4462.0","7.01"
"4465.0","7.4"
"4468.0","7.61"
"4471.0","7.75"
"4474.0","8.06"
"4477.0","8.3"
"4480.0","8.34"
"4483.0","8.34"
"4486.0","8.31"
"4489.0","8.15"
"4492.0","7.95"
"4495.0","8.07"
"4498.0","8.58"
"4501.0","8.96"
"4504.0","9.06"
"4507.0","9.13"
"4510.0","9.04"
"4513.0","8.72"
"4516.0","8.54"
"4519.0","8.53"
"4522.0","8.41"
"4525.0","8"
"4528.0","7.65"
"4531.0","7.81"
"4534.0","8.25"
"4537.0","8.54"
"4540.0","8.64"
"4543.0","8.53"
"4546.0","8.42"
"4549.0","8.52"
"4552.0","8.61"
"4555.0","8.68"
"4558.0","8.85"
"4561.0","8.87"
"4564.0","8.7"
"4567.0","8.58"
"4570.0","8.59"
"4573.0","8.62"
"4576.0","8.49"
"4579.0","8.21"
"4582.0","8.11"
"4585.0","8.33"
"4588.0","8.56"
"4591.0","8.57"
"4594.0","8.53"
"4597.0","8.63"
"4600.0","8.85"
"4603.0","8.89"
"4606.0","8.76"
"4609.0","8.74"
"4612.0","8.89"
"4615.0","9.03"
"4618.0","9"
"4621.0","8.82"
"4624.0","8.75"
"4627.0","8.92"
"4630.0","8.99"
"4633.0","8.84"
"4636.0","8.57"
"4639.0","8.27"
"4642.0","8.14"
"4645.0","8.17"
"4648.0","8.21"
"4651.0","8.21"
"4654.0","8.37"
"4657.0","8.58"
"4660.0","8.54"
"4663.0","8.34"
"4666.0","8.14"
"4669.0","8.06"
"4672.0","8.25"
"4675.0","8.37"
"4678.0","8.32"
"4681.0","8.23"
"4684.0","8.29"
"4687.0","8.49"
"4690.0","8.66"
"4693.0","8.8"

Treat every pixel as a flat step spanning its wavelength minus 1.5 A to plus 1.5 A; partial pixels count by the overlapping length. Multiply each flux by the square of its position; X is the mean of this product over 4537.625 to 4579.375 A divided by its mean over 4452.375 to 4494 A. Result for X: 1.15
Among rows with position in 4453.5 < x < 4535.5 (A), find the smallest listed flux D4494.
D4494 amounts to 6.81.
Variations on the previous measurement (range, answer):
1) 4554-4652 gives 8.11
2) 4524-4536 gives 7.65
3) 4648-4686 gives 8.06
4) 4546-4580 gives 8.21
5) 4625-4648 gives 8.14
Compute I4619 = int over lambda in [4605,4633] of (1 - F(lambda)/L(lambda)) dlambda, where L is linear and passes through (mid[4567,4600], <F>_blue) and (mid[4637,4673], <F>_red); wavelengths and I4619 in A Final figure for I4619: -1.65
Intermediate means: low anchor 8.49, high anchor 8.28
